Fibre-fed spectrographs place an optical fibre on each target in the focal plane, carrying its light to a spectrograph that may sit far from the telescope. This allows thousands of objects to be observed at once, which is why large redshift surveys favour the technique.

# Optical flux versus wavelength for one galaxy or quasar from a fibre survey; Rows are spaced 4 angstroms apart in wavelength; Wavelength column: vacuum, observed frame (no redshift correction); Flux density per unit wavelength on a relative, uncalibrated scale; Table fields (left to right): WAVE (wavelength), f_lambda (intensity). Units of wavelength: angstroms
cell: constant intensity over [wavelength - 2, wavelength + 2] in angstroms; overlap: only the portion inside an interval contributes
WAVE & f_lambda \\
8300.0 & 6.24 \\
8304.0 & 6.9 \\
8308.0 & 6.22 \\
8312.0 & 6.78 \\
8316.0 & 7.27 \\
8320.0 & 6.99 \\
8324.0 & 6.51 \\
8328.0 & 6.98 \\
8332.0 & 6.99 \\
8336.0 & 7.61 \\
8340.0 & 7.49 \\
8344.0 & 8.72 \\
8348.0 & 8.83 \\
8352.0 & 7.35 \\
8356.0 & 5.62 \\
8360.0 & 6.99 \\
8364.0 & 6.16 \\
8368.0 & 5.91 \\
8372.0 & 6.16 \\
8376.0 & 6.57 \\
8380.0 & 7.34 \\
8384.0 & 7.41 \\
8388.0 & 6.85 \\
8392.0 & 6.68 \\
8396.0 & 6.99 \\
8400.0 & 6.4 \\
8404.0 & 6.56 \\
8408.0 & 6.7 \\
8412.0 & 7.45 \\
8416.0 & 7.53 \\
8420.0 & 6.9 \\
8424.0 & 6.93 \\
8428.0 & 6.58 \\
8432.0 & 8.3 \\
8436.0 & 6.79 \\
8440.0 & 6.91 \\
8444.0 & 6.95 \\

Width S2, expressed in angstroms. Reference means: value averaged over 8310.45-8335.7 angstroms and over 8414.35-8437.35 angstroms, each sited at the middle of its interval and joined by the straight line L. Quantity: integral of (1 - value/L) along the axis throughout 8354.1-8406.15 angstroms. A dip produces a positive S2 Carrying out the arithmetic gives 3.6 angstroms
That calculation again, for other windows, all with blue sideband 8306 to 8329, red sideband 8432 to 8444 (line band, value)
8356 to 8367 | 0.9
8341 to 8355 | -2.4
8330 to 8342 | -0.9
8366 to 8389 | 0.8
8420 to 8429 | 0.3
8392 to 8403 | 0.5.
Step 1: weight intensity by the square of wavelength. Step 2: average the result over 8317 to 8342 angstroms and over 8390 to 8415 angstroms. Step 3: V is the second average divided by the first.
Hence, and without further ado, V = 0.98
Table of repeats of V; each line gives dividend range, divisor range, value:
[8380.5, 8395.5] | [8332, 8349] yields 0.89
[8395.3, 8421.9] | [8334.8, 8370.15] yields 0.98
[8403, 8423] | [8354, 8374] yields 1.16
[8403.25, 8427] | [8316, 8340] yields 1.01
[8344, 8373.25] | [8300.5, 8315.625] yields 1.04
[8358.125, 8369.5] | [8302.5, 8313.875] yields 0.97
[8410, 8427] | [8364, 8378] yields 1.17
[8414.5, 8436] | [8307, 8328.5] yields 1.09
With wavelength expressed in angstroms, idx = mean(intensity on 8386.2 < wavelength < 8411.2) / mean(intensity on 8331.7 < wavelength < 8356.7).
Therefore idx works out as 0.9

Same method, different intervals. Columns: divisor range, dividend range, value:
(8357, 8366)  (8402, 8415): 1.07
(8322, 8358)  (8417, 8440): 0.97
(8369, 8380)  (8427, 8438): 1.12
